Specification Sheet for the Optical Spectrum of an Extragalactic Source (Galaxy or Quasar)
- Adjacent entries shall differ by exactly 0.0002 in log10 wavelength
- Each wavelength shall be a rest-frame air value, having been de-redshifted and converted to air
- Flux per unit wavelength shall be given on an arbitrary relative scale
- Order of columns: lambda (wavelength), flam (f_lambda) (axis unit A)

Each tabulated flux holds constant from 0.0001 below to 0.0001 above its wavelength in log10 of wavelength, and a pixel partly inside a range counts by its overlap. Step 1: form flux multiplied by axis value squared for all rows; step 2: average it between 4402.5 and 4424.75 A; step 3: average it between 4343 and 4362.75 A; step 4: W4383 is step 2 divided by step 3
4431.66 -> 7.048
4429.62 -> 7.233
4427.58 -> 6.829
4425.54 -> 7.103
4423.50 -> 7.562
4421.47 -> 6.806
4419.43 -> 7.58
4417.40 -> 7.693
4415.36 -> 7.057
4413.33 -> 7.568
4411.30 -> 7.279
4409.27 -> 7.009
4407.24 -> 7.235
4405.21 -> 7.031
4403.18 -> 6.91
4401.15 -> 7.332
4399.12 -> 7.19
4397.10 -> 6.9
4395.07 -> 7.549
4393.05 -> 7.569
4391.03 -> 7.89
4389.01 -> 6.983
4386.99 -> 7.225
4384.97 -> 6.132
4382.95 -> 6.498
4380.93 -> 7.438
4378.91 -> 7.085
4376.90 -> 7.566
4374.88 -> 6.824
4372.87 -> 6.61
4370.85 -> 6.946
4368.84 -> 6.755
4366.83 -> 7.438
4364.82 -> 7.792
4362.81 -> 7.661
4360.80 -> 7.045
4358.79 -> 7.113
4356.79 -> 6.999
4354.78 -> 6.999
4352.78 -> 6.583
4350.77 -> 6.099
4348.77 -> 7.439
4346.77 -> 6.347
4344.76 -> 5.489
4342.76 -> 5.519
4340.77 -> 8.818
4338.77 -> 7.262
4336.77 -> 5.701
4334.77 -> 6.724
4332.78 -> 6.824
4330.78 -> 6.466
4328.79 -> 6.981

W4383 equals 1.12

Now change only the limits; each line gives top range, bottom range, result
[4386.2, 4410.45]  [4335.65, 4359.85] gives 1.11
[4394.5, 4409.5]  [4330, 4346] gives 1.11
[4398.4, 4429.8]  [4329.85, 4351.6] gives 1.13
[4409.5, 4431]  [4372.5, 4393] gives 1.04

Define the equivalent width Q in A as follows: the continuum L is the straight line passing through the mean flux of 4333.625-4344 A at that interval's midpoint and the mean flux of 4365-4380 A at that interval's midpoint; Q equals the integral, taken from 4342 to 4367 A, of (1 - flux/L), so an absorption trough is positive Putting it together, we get 0.44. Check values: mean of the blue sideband 6.78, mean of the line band 6.8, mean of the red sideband 7.08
